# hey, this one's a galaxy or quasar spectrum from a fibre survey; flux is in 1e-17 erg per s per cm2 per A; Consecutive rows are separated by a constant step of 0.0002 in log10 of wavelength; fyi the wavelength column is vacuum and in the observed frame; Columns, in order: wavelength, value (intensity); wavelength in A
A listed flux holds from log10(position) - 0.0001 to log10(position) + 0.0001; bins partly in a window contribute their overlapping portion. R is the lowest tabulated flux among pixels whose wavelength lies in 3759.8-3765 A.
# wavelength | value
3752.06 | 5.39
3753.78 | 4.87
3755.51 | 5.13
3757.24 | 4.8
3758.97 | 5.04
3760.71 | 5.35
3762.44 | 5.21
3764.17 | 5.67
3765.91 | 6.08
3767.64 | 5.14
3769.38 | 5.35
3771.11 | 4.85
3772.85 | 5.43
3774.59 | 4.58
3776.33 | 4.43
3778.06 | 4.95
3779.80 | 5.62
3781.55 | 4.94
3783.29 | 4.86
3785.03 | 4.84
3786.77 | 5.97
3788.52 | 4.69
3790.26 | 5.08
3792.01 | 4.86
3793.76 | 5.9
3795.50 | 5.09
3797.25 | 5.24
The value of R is 5.21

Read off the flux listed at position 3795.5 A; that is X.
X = 5.09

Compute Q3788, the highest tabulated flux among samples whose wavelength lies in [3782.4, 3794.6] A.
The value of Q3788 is 5.97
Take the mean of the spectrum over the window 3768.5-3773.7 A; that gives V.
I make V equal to 5.21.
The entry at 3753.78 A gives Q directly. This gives 4.87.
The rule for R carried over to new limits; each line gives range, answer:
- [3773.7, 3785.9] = 4.43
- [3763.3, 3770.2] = 5.14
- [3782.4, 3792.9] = 4.69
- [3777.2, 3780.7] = 4.95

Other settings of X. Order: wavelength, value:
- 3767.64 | 5.14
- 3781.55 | 4.94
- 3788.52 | 4.69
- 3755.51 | 5.13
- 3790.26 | 5.08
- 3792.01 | 4.86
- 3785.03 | 4.84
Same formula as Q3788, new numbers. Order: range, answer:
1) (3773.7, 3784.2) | 5.62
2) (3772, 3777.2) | 5.43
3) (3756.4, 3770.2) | 6.08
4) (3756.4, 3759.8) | 5.04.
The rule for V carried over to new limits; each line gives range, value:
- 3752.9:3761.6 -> 5.04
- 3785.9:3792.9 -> 5.15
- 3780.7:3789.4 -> 5.06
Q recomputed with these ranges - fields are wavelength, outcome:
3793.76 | 5.9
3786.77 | 5.97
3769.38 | 5.35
